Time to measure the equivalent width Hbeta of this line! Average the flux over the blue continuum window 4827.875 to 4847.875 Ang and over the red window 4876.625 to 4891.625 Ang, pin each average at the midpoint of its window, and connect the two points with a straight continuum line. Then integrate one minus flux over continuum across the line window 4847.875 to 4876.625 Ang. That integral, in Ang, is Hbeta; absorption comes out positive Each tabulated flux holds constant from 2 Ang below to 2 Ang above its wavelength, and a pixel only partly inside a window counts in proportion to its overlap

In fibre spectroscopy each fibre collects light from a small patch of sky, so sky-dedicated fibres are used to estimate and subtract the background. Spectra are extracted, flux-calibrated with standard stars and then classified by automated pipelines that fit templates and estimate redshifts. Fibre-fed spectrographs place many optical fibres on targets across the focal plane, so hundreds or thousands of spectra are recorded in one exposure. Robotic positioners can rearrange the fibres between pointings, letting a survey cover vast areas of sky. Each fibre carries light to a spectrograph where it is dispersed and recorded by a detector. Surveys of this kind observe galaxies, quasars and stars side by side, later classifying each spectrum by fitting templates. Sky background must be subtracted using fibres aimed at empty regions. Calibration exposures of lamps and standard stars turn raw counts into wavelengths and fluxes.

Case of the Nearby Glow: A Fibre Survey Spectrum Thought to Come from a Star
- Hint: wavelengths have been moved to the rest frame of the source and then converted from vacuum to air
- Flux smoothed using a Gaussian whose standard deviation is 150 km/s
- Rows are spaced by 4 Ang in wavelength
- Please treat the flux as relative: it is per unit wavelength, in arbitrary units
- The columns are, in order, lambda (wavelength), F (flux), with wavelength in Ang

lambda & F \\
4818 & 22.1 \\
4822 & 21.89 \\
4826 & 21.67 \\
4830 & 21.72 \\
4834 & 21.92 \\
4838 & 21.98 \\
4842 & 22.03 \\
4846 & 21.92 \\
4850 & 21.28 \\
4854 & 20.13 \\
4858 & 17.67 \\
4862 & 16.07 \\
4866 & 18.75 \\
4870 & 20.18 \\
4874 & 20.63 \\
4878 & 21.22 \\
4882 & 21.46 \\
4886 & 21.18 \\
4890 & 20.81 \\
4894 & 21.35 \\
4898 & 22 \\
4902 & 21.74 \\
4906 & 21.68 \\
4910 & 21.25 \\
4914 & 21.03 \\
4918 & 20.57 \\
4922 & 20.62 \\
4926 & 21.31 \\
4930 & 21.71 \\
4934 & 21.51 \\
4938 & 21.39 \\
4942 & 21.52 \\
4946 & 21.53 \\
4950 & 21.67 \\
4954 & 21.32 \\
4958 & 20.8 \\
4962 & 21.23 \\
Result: 3.0 Ang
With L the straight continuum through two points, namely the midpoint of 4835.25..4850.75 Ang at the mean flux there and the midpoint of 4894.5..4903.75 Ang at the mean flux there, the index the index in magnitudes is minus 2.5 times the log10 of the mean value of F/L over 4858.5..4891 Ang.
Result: 0.10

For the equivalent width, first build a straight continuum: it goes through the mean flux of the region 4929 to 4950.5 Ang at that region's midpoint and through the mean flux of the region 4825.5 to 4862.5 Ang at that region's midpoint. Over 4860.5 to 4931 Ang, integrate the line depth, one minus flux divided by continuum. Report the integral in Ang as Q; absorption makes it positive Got 1.4 Ang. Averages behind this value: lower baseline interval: 20.8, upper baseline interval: 21.5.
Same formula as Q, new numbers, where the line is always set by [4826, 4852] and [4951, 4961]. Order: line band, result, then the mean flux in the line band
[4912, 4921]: 0.24 Ang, 20.8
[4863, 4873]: 1.11 Ang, 19.2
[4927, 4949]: -0.30 Ang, 21.5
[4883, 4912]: 0.05 Ang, 21.4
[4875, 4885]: 0.15 Ang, 21.3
